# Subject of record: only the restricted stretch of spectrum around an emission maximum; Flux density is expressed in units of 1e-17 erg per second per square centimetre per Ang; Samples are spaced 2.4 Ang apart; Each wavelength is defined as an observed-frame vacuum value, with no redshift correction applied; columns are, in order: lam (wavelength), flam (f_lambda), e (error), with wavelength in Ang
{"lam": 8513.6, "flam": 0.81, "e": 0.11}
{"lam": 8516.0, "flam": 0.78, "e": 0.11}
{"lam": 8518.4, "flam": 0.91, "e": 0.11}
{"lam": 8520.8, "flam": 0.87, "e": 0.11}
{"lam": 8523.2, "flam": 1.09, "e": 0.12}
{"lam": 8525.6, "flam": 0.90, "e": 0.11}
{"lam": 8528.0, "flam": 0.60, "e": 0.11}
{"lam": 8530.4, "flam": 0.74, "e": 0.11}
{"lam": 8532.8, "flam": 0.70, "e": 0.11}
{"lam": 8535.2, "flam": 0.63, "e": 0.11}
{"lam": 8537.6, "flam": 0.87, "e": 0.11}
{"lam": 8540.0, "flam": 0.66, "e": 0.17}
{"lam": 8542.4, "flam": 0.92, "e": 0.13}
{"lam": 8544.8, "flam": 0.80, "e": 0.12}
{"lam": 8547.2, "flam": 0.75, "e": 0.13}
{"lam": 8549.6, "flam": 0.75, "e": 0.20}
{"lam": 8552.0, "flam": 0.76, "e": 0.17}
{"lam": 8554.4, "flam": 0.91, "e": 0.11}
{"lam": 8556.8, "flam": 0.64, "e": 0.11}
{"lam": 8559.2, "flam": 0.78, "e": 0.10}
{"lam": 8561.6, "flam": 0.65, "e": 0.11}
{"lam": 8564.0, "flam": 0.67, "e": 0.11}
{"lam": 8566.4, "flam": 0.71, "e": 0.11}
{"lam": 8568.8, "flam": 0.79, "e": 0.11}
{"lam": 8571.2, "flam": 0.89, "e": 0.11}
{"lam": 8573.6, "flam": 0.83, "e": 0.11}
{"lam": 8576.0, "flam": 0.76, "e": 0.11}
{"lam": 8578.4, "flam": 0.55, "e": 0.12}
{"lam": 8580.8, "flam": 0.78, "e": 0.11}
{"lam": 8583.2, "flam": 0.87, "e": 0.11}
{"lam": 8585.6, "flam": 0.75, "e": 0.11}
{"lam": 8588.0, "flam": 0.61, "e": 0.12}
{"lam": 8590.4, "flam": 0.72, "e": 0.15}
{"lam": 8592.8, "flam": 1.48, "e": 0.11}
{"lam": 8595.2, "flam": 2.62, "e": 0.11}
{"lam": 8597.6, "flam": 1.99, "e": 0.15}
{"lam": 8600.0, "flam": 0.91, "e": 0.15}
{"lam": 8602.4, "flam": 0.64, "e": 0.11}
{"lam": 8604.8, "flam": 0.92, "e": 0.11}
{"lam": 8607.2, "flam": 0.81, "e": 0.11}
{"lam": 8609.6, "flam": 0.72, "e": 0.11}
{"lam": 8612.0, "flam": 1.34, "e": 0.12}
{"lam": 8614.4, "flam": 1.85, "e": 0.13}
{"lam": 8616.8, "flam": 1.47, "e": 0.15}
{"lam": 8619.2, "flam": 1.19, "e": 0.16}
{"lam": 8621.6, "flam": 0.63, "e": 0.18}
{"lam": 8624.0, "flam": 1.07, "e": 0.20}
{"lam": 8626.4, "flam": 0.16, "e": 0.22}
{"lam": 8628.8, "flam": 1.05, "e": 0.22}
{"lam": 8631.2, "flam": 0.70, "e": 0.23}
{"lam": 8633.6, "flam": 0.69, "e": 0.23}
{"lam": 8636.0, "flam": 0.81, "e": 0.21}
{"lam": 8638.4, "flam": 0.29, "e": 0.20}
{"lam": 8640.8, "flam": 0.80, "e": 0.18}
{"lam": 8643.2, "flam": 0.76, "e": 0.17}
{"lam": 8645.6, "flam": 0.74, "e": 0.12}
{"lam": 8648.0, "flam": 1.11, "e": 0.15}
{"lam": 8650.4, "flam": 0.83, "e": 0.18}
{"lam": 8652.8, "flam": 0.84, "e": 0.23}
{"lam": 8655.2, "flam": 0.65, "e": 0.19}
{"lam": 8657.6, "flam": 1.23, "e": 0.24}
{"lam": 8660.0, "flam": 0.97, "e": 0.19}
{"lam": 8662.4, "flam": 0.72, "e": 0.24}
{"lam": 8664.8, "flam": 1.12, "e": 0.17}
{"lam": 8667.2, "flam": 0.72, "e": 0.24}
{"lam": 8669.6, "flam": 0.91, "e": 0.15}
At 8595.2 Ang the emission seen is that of [S II]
